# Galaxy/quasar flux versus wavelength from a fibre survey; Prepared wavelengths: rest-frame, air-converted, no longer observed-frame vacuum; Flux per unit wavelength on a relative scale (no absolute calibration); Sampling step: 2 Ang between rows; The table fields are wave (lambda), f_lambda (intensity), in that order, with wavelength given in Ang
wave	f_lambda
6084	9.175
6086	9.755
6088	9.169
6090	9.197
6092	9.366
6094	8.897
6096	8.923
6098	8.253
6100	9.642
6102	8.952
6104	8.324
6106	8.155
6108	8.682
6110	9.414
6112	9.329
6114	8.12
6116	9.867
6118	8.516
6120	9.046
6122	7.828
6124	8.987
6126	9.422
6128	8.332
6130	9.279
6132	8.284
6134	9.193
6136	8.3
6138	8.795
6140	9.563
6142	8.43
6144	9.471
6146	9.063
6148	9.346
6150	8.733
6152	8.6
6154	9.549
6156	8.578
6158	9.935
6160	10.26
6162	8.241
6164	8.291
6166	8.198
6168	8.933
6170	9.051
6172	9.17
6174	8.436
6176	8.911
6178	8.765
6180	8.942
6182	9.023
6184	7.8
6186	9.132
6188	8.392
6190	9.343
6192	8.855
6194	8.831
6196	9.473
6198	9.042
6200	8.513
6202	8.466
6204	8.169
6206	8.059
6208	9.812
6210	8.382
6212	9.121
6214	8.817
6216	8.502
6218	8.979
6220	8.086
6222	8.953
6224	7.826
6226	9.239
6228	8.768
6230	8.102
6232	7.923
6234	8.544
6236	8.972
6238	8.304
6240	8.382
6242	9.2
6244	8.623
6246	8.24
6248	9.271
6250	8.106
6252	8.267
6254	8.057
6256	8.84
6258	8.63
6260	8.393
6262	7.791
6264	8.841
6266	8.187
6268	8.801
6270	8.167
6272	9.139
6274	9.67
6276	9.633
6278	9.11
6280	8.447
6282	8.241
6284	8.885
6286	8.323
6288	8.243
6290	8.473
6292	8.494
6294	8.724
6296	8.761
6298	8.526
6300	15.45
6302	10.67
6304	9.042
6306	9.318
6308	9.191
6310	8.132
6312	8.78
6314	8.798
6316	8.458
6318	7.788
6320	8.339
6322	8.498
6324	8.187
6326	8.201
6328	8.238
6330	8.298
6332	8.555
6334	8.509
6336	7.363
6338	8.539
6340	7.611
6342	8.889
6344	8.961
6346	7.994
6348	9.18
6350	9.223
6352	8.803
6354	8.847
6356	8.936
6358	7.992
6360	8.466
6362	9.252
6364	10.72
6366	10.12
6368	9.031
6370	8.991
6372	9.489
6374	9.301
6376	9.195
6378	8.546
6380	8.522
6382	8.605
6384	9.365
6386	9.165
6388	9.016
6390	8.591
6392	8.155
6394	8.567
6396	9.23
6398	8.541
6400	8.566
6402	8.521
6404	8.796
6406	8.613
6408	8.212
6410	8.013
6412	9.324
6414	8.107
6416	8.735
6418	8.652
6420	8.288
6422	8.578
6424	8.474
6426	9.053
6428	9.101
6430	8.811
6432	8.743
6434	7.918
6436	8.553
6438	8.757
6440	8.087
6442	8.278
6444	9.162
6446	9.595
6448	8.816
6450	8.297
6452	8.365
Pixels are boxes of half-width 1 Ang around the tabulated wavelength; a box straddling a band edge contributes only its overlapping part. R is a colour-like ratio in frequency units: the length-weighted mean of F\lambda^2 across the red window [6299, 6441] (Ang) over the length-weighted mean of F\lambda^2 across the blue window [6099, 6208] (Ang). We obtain 1.1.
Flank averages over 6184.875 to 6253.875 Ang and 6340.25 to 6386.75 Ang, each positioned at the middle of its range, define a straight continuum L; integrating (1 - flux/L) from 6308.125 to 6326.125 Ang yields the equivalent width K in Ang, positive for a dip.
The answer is 1.0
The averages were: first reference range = 8.66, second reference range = 9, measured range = 8.4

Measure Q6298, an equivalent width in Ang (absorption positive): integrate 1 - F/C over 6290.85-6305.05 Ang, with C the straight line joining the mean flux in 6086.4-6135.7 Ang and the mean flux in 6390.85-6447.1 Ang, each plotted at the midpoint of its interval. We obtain -2.0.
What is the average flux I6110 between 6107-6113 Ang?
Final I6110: 9.14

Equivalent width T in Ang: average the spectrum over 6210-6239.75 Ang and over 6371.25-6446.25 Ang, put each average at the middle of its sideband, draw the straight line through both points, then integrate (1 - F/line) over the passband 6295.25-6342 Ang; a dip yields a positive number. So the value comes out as -1.1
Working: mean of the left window 8.57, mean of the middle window 8.84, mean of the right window 8.71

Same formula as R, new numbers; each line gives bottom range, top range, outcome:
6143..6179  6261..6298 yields 1.00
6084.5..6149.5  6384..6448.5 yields 1.07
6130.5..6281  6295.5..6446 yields 1.06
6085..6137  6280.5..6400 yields 1.07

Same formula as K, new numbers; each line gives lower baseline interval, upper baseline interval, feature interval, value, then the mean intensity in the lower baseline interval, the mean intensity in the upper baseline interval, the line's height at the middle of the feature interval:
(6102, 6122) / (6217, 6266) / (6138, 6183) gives -1.5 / 8.78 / 8.51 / 8.68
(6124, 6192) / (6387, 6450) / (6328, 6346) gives 0.8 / 8.9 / 8.63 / 8.72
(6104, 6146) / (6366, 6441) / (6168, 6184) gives 0.0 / 8.84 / 8.73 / 8.82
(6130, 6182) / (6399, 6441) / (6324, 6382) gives -0.7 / 8.93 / 8.57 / 8.66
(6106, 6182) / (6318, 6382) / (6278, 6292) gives 0.5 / 8.91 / 8.72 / 8.78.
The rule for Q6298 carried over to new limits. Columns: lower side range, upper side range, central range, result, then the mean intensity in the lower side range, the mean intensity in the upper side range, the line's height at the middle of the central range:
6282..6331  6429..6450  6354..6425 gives -0.6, 8.9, 8.65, 8.74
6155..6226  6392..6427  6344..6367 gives -1.1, 8.79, 8.59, 8.64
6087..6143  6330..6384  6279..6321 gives -0.8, 8.87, 8.83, 8.84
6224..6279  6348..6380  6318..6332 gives 1.0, 8.62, 9.11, 8.94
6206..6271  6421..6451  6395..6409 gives 0.0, 8.56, 8.68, 8.66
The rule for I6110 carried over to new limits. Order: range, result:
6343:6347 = 8.48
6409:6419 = 8.57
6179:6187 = 8.72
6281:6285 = 8.56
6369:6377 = 9.24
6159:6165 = 8.93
